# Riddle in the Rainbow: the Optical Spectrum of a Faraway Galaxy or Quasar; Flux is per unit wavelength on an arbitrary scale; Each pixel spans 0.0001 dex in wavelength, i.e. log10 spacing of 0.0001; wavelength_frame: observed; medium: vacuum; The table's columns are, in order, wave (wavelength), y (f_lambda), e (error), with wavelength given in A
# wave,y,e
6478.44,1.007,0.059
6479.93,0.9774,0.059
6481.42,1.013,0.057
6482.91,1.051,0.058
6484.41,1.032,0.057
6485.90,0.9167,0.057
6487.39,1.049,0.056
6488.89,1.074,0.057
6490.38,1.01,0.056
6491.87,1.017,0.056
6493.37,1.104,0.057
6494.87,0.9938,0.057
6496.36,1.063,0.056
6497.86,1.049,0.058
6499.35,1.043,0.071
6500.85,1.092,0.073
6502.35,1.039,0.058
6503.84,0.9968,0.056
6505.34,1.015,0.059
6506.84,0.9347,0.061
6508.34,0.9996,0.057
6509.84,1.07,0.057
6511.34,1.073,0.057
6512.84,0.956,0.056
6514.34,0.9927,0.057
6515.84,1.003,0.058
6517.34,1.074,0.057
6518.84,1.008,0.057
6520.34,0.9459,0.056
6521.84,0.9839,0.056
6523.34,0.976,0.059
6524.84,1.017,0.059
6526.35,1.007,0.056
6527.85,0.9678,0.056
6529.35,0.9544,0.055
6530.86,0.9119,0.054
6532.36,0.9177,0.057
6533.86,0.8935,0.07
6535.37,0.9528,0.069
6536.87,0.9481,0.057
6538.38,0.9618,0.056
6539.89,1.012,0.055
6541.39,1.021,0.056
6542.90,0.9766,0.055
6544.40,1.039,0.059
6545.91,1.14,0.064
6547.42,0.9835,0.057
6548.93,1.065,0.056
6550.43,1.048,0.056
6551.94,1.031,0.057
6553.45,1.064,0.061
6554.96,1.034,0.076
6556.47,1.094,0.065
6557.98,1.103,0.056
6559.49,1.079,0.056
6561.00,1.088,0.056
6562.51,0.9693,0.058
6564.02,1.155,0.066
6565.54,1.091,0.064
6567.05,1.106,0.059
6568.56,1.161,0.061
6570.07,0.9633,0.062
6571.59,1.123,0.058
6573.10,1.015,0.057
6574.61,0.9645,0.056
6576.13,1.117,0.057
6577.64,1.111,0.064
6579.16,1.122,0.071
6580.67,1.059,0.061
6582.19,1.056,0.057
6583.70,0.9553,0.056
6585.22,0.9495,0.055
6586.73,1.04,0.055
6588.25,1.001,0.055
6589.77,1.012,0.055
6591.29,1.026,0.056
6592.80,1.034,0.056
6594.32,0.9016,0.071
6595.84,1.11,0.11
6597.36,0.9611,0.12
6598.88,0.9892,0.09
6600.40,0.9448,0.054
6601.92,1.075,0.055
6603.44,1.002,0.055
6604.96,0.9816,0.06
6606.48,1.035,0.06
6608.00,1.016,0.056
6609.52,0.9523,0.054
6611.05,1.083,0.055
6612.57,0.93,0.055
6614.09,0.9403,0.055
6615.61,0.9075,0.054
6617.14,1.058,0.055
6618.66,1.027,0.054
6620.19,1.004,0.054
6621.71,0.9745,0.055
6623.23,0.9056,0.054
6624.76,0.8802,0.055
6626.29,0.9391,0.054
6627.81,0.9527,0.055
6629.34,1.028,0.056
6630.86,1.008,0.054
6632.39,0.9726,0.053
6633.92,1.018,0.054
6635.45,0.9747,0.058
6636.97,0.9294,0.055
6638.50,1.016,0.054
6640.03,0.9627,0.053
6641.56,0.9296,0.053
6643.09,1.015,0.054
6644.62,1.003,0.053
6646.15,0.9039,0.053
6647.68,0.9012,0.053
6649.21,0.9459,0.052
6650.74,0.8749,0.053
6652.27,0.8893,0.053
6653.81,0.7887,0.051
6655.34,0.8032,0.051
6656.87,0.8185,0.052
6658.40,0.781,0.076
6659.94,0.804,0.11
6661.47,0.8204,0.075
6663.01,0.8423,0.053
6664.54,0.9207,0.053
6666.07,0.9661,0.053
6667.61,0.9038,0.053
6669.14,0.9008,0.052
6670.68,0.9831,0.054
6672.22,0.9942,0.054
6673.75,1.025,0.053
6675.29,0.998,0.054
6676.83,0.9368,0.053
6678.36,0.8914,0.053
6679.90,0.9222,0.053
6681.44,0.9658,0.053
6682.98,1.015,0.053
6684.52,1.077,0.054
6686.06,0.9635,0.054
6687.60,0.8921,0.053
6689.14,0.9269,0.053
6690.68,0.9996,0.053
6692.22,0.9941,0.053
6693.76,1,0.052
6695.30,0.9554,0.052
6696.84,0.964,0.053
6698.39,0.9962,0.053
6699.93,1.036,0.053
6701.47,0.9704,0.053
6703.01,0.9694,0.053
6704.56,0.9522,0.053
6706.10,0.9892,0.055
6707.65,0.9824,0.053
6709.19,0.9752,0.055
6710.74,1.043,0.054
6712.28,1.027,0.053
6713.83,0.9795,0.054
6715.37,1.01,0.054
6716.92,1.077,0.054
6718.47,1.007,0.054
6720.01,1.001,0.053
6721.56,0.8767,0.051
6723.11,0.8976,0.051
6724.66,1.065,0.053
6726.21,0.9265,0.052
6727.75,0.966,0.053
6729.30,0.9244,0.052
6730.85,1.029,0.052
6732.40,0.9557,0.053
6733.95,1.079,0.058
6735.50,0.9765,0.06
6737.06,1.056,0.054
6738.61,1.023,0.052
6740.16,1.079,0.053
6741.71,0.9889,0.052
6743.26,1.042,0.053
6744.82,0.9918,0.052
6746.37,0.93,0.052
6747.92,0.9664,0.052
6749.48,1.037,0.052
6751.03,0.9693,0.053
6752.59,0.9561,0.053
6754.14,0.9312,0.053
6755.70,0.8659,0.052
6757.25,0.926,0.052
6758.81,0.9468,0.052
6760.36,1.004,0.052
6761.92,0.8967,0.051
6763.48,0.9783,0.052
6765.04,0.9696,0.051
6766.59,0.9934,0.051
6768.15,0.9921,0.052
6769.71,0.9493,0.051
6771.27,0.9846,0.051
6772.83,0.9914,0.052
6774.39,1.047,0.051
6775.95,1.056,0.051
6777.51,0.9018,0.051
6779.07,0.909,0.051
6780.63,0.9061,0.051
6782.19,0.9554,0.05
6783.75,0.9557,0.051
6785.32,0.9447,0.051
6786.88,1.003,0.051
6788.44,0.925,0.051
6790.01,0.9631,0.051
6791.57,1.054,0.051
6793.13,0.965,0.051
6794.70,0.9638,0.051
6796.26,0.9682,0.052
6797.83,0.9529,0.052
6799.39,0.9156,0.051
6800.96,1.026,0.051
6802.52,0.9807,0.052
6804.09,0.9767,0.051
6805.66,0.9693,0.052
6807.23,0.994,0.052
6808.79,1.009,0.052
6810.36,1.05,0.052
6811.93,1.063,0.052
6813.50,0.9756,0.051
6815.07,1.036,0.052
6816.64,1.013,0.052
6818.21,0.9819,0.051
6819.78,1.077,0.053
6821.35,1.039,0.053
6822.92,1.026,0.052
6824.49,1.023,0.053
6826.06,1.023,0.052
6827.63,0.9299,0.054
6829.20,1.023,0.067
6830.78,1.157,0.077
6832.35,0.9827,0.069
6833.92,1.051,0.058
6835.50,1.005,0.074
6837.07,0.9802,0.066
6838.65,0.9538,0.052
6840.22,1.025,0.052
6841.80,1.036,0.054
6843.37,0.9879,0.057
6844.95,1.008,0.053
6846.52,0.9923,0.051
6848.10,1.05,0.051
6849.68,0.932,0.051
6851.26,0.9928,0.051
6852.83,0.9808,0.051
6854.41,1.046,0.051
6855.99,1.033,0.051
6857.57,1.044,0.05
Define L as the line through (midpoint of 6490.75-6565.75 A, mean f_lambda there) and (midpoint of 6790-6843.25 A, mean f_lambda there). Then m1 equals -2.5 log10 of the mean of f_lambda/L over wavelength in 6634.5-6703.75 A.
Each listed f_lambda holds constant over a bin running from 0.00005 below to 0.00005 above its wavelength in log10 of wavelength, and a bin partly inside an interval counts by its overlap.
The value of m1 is 0.08 mag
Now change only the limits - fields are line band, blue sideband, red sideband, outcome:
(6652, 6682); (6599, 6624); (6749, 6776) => 0.10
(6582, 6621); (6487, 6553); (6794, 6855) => 0.01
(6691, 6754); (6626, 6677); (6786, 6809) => -0.04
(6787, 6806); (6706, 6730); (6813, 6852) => 0.03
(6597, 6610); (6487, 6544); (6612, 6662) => -0.05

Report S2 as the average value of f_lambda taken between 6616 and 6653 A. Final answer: 0.963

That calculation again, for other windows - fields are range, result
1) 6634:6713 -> 0.945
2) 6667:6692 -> 0.963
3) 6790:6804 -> 0.978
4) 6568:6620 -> 1.02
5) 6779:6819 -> 0.98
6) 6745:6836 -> 0.984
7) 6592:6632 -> 0.986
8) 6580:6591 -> 1.01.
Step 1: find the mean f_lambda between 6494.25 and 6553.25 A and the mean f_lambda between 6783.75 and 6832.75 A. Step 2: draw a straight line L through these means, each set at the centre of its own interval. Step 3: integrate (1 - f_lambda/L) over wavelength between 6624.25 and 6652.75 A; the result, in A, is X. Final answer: 1.3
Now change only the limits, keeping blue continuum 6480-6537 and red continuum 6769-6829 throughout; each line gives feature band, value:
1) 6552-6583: -2.2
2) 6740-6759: 0.4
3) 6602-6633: 0.5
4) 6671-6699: 0.6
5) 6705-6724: 0.1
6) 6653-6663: 1.9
